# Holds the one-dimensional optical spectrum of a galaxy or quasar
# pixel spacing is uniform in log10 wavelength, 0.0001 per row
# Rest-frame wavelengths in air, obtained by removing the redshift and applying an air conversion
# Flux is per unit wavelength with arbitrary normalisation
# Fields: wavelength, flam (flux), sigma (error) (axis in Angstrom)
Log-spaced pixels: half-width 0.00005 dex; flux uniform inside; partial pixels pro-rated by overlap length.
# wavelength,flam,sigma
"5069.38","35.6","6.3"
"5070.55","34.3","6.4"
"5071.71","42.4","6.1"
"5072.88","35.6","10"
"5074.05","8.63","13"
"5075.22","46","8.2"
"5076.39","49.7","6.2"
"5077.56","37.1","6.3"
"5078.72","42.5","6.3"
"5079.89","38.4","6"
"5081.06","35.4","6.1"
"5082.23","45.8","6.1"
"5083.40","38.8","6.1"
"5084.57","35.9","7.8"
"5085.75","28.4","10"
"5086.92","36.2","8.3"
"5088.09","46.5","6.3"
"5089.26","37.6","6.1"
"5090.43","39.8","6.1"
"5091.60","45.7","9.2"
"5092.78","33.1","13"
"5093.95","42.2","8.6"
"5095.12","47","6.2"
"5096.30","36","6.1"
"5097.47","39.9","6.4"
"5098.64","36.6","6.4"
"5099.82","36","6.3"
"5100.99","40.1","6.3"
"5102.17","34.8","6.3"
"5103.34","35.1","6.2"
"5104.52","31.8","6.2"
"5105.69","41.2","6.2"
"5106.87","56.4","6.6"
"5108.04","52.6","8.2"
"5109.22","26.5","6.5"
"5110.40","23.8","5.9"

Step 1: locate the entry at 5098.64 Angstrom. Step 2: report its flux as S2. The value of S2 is 36.6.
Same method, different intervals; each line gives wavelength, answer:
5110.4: 23.8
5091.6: 45.7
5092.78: 33.1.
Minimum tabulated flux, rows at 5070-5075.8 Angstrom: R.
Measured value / 8.63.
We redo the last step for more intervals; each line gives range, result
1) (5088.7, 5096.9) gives 33.1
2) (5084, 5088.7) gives 28.4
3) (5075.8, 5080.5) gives 37.1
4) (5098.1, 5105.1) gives 31.8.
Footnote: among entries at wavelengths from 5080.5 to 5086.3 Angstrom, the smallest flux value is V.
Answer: 28.4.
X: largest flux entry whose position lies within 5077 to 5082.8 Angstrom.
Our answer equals 45.8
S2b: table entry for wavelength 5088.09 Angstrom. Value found 46.5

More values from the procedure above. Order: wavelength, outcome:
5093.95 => 42.2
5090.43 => 39.8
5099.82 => 36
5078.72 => 42.5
